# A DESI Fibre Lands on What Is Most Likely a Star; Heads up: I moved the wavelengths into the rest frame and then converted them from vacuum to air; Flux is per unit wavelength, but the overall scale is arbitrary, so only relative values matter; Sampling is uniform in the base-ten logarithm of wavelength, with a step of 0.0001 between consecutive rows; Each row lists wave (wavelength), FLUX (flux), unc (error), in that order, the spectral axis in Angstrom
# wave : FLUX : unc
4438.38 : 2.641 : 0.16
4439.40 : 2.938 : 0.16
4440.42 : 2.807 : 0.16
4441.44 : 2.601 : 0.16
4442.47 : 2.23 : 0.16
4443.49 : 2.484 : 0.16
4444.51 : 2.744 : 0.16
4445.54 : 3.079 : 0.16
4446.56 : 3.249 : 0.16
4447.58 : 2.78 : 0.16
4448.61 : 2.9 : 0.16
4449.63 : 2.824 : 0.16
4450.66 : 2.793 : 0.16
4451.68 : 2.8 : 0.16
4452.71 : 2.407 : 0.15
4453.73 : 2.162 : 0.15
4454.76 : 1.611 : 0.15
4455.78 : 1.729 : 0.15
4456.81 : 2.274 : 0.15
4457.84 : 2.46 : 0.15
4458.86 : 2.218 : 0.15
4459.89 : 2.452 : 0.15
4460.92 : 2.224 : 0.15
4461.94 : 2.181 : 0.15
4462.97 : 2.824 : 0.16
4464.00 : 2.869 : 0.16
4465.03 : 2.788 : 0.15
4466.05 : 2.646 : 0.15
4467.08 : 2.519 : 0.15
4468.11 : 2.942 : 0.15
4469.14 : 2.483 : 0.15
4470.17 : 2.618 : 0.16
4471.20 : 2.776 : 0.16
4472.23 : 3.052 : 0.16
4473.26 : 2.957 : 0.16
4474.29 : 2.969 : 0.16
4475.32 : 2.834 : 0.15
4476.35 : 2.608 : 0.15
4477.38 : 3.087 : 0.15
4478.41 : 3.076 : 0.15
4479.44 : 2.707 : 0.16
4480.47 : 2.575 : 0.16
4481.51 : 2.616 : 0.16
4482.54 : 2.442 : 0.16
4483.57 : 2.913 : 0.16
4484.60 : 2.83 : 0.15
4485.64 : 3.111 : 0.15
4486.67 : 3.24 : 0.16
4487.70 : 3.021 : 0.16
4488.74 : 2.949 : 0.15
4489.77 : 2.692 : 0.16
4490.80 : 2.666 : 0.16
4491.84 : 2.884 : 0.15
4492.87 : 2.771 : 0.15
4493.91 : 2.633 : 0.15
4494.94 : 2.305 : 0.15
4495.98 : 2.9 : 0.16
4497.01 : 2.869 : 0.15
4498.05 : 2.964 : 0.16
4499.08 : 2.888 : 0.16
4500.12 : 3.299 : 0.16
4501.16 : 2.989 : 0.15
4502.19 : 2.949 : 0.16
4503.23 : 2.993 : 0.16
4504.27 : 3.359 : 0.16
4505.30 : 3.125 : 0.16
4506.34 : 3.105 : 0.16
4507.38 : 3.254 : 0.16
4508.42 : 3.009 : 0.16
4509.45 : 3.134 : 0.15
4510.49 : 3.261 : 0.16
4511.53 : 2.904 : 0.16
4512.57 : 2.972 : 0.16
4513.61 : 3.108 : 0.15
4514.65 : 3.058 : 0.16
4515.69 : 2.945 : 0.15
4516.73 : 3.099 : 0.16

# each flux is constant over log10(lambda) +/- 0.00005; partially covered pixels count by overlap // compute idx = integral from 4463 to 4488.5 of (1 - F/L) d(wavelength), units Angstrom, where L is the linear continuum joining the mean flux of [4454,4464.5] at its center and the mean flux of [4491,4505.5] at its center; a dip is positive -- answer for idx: -2.8 Angstrom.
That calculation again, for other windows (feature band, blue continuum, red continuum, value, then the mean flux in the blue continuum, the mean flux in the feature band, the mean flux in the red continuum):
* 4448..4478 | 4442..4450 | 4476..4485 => 2.0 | 2.79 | 2.59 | 2.76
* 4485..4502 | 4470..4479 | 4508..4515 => 0.5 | 2.9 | 2.89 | 3.07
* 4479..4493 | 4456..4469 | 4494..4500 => -0.5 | 2.51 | 2.82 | 2.81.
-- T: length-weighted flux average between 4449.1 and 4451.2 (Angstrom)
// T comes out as 2.81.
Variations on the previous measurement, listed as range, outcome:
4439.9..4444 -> 2.53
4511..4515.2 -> 3.01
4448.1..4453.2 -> 2.75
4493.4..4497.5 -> 2.68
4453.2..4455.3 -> 1.9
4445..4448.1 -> 3.03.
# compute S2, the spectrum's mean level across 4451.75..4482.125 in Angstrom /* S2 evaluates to 2.58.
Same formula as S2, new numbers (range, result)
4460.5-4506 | 2.82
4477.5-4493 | 2.84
